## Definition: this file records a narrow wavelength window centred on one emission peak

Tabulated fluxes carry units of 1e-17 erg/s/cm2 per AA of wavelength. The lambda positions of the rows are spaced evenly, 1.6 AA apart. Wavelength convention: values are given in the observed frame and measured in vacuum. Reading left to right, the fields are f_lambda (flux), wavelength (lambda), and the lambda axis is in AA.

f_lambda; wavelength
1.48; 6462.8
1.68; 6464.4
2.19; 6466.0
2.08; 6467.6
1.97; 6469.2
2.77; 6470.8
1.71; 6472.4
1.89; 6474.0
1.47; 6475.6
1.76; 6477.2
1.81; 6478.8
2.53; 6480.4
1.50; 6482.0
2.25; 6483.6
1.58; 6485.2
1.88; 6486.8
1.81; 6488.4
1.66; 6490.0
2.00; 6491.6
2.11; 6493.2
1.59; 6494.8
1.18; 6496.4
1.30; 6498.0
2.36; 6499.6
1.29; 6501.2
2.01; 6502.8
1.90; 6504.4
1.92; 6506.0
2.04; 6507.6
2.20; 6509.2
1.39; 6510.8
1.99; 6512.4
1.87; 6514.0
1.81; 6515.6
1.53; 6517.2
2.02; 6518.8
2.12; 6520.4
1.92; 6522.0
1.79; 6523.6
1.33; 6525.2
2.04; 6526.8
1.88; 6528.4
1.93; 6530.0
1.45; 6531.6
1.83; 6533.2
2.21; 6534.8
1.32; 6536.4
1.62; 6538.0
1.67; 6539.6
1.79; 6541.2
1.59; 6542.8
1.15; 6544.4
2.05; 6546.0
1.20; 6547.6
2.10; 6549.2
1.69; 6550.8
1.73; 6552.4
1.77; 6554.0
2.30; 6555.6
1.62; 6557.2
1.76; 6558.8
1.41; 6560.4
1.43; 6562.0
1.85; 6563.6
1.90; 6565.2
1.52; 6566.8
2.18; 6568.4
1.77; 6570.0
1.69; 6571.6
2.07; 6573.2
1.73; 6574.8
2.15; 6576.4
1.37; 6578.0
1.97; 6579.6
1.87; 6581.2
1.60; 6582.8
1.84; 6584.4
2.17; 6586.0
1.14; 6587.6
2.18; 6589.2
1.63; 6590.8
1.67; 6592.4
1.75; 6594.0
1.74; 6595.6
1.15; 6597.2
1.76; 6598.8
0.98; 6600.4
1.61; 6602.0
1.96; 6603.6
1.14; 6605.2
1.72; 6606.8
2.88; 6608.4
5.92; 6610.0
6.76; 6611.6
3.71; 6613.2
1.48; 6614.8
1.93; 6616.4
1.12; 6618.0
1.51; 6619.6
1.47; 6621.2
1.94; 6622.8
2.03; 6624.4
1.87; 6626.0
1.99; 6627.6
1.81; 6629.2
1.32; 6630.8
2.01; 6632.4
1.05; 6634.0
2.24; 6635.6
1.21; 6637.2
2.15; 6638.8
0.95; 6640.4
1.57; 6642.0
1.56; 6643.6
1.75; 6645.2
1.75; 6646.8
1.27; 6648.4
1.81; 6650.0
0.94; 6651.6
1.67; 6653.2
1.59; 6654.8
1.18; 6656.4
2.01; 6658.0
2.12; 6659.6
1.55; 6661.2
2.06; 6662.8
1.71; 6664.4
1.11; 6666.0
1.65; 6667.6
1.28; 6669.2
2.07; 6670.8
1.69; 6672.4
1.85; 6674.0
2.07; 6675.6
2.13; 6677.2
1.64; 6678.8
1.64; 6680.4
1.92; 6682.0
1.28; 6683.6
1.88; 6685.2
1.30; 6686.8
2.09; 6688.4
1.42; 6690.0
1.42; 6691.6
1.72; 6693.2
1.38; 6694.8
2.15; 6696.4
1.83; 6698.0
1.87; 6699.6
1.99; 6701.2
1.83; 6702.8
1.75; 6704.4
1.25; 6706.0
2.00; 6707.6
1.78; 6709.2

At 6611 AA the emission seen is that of Hbeta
